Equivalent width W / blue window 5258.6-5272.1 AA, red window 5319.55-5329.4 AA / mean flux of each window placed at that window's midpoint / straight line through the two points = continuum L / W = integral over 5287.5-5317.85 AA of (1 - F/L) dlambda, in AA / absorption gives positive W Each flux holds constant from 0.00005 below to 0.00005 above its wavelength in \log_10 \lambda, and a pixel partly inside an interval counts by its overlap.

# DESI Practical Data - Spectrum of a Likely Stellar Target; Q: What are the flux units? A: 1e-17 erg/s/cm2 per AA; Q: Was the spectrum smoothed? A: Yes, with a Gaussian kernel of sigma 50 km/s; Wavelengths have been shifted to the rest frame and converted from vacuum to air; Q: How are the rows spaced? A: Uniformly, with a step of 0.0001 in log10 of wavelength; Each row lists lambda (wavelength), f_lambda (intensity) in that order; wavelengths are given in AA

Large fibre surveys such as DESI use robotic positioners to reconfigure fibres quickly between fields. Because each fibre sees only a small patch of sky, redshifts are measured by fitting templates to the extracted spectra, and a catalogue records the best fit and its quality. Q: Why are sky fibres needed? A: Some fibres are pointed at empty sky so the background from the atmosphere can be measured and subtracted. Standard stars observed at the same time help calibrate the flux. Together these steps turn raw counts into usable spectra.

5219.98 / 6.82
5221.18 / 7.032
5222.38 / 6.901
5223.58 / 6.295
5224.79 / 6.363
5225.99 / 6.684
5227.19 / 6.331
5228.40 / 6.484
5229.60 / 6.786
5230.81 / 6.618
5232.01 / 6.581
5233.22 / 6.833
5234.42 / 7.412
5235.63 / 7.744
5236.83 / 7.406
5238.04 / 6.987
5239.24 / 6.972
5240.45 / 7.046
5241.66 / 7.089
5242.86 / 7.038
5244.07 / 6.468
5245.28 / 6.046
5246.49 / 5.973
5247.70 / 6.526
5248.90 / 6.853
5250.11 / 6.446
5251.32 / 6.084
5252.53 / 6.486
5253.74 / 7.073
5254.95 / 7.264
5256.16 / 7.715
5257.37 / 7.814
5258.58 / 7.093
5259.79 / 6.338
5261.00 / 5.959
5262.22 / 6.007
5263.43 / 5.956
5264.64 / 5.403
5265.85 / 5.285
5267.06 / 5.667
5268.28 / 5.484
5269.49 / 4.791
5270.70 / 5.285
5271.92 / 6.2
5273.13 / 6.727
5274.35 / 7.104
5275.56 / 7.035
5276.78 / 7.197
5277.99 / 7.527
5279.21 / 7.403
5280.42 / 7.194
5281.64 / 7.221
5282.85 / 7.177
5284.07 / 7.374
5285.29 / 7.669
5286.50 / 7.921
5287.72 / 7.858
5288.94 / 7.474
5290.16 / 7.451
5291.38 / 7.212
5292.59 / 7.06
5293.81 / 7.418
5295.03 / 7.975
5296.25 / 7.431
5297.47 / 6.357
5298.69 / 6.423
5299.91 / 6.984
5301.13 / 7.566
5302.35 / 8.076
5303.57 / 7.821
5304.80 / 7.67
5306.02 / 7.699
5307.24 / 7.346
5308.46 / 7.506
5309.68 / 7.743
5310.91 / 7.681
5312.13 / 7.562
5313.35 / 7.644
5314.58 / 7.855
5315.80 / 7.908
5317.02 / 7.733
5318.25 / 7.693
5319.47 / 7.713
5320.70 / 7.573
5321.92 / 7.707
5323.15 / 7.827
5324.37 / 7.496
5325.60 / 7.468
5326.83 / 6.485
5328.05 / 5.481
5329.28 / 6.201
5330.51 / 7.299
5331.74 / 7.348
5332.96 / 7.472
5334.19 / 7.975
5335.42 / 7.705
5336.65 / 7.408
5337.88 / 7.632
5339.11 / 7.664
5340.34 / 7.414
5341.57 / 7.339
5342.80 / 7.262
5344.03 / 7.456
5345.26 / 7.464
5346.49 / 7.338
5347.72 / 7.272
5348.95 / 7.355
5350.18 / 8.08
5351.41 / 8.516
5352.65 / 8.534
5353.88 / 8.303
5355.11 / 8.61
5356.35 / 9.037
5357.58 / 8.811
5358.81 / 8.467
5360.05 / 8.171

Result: -4.17 AA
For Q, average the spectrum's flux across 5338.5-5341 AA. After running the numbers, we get 7.53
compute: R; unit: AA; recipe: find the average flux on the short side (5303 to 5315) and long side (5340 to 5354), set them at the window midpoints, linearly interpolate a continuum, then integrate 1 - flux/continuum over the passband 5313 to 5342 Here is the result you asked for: 0.93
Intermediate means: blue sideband 7.64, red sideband 7.68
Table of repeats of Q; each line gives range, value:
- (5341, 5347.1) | 7.37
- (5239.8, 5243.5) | 7.05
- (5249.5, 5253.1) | 6.33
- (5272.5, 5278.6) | 7.11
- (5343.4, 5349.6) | 7.39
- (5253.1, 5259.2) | 7.39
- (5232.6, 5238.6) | 7.27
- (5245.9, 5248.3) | 6.26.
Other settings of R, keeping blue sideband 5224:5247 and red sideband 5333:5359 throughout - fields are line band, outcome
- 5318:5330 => 0.8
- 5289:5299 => 0.2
